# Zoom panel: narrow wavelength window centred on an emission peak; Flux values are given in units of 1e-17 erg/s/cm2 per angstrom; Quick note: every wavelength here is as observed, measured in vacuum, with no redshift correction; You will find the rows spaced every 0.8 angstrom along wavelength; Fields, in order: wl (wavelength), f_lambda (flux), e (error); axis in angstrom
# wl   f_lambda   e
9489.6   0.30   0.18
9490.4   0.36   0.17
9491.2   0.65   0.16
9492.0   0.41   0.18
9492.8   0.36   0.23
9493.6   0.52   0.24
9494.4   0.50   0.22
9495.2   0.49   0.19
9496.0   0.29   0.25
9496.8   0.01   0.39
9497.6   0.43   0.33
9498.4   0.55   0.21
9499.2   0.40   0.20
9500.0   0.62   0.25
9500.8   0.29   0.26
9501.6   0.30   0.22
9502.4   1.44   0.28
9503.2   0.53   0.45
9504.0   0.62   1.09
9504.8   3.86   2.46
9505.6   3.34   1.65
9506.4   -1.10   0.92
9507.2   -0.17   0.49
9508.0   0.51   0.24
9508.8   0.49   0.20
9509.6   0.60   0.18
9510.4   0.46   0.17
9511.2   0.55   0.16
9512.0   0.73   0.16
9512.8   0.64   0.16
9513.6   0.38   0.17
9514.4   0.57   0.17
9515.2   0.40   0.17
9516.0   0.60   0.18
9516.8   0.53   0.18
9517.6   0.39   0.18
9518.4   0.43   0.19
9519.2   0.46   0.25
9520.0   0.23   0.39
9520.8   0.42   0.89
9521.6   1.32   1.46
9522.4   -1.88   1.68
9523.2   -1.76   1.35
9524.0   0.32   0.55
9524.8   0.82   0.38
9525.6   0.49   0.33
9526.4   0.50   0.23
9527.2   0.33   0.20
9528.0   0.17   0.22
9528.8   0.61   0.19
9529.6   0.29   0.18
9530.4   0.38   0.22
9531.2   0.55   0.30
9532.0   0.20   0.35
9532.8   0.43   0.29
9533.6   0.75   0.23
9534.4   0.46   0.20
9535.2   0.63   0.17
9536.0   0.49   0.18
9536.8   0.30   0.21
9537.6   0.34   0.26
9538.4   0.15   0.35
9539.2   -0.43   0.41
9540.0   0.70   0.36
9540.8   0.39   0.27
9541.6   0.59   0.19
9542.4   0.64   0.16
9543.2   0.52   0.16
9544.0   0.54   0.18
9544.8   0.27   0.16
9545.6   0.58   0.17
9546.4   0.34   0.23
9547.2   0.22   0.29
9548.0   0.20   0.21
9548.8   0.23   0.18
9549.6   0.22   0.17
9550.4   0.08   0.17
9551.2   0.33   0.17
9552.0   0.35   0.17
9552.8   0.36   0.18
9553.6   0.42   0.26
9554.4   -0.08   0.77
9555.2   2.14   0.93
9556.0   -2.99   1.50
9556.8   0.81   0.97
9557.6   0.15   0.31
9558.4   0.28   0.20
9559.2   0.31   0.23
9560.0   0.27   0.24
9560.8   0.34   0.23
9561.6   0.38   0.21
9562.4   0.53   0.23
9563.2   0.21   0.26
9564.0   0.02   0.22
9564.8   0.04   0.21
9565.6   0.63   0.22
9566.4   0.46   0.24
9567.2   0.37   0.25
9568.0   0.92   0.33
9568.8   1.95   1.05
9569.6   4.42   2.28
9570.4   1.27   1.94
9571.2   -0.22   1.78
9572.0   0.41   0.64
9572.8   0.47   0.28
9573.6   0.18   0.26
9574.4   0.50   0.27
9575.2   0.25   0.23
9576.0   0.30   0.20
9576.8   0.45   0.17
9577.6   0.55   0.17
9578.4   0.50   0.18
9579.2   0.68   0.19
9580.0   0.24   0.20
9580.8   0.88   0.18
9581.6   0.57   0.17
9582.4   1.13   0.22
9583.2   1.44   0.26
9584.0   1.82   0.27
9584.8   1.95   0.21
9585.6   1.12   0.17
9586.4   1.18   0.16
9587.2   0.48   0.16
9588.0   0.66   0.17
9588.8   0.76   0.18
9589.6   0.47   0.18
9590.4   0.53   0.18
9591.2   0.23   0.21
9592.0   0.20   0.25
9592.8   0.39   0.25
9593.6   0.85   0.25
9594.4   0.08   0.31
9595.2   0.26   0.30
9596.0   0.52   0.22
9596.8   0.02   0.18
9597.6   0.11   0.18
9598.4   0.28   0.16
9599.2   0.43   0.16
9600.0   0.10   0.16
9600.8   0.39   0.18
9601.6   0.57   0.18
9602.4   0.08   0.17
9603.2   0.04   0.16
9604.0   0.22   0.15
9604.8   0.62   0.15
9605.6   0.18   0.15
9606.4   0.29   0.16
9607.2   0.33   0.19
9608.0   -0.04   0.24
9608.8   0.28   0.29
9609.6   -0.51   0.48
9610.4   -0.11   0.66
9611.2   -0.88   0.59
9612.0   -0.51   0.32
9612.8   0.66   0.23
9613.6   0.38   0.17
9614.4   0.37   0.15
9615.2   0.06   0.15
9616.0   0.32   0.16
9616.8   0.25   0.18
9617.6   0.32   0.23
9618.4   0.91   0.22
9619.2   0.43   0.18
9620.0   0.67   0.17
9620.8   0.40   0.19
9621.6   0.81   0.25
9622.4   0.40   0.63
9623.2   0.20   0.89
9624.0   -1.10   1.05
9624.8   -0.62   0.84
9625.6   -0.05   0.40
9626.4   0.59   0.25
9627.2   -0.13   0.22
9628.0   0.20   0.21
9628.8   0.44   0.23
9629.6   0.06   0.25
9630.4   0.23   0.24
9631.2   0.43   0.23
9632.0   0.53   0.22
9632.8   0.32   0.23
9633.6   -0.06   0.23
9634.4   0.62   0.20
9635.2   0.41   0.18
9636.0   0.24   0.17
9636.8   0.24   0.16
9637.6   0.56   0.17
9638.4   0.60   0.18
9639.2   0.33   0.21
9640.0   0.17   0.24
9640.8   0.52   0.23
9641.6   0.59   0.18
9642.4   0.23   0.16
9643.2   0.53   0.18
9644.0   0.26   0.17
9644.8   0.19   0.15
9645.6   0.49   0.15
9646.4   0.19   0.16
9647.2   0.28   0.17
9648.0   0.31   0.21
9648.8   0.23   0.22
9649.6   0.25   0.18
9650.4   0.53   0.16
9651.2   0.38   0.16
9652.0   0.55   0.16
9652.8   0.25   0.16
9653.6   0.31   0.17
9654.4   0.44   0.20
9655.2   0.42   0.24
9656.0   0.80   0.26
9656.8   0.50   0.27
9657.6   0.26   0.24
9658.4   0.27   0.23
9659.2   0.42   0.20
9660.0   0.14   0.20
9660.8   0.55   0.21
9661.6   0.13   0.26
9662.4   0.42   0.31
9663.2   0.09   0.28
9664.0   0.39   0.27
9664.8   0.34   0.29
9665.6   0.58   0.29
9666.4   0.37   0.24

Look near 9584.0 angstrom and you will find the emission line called Hbeta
